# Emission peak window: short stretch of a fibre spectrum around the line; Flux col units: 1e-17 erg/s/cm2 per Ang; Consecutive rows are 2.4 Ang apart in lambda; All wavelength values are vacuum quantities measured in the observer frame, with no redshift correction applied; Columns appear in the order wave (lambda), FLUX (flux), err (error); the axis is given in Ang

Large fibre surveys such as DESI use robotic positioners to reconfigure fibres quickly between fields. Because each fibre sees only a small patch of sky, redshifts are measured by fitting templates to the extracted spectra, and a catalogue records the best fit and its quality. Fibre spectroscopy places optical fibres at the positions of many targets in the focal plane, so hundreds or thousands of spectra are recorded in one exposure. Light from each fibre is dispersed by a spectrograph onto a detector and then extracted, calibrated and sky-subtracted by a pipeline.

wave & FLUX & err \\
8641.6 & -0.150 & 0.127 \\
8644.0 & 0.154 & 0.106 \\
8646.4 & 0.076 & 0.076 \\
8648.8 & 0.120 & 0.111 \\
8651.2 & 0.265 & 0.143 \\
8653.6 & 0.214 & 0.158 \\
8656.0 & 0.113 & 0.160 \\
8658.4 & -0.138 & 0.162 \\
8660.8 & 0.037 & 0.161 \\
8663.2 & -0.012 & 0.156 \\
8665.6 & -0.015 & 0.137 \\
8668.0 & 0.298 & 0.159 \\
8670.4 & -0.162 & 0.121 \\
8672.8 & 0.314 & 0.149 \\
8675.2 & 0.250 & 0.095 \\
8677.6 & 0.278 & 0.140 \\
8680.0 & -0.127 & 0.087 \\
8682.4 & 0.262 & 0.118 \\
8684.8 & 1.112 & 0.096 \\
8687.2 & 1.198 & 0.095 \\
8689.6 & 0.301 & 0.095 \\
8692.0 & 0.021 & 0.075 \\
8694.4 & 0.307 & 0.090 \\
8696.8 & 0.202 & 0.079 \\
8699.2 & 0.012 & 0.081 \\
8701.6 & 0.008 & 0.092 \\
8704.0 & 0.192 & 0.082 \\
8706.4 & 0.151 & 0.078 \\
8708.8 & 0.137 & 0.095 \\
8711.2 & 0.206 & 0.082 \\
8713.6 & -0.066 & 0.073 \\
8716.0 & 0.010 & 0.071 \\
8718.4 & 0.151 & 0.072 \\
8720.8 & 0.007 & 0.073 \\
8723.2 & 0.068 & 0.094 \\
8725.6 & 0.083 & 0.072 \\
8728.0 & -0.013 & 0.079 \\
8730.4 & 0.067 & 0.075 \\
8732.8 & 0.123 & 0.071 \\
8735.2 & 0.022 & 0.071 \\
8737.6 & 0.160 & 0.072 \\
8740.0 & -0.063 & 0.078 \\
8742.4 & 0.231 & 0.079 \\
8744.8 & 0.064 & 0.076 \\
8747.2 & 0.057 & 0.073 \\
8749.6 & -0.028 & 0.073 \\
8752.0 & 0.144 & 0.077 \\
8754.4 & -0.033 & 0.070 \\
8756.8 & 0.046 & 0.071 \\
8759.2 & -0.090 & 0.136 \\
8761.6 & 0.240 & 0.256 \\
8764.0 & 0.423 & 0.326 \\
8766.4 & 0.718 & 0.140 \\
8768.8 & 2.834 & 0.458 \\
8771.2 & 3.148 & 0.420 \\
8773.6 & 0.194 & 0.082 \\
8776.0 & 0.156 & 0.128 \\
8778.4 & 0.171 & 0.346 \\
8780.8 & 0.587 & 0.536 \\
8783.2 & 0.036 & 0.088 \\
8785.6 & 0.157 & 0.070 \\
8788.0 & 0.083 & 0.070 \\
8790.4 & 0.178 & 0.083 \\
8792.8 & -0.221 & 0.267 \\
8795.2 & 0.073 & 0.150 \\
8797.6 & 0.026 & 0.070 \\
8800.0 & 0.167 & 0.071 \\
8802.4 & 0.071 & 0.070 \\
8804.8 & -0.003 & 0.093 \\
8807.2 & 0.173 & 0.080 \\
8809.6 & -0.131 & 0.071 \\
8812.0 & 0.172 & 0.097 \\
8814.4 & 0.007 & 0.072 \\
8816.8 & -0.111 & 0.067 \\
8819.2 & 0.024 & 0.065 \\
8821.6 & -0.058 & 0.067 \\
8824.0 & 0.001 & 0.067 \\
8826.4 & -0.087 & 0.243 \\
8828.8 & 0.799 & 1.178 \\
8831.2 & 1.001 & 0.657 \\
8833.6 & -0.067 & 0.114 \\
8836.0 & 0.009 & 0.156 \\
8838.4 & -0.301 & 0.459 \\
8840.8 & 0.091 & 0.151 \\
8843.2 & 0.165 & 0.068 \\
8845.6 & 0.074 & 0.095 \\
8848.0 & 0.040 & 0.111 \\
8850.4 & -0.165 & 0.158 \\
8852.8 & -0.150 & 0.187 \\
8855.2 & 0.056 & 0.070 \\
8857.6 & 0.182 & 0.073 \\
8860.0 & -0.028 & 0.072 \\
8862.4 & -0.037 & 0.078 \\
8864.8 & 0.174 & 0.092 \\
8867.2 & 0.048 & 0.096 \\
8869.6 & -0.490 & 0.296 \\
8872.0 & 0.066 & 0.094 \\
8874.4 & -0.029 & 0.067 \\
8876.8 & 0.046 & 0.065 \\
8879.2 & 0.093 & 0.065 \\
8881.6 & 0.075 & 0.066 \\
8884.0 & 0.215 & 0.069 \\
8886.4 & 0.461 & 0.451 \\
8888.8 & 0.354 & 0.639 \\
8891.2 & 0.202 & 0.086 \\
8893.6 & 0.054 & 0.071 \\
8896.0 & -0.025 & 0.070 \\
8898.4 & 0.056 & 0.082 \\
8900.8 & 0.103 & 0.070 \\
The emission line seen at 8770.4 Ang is [O III]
